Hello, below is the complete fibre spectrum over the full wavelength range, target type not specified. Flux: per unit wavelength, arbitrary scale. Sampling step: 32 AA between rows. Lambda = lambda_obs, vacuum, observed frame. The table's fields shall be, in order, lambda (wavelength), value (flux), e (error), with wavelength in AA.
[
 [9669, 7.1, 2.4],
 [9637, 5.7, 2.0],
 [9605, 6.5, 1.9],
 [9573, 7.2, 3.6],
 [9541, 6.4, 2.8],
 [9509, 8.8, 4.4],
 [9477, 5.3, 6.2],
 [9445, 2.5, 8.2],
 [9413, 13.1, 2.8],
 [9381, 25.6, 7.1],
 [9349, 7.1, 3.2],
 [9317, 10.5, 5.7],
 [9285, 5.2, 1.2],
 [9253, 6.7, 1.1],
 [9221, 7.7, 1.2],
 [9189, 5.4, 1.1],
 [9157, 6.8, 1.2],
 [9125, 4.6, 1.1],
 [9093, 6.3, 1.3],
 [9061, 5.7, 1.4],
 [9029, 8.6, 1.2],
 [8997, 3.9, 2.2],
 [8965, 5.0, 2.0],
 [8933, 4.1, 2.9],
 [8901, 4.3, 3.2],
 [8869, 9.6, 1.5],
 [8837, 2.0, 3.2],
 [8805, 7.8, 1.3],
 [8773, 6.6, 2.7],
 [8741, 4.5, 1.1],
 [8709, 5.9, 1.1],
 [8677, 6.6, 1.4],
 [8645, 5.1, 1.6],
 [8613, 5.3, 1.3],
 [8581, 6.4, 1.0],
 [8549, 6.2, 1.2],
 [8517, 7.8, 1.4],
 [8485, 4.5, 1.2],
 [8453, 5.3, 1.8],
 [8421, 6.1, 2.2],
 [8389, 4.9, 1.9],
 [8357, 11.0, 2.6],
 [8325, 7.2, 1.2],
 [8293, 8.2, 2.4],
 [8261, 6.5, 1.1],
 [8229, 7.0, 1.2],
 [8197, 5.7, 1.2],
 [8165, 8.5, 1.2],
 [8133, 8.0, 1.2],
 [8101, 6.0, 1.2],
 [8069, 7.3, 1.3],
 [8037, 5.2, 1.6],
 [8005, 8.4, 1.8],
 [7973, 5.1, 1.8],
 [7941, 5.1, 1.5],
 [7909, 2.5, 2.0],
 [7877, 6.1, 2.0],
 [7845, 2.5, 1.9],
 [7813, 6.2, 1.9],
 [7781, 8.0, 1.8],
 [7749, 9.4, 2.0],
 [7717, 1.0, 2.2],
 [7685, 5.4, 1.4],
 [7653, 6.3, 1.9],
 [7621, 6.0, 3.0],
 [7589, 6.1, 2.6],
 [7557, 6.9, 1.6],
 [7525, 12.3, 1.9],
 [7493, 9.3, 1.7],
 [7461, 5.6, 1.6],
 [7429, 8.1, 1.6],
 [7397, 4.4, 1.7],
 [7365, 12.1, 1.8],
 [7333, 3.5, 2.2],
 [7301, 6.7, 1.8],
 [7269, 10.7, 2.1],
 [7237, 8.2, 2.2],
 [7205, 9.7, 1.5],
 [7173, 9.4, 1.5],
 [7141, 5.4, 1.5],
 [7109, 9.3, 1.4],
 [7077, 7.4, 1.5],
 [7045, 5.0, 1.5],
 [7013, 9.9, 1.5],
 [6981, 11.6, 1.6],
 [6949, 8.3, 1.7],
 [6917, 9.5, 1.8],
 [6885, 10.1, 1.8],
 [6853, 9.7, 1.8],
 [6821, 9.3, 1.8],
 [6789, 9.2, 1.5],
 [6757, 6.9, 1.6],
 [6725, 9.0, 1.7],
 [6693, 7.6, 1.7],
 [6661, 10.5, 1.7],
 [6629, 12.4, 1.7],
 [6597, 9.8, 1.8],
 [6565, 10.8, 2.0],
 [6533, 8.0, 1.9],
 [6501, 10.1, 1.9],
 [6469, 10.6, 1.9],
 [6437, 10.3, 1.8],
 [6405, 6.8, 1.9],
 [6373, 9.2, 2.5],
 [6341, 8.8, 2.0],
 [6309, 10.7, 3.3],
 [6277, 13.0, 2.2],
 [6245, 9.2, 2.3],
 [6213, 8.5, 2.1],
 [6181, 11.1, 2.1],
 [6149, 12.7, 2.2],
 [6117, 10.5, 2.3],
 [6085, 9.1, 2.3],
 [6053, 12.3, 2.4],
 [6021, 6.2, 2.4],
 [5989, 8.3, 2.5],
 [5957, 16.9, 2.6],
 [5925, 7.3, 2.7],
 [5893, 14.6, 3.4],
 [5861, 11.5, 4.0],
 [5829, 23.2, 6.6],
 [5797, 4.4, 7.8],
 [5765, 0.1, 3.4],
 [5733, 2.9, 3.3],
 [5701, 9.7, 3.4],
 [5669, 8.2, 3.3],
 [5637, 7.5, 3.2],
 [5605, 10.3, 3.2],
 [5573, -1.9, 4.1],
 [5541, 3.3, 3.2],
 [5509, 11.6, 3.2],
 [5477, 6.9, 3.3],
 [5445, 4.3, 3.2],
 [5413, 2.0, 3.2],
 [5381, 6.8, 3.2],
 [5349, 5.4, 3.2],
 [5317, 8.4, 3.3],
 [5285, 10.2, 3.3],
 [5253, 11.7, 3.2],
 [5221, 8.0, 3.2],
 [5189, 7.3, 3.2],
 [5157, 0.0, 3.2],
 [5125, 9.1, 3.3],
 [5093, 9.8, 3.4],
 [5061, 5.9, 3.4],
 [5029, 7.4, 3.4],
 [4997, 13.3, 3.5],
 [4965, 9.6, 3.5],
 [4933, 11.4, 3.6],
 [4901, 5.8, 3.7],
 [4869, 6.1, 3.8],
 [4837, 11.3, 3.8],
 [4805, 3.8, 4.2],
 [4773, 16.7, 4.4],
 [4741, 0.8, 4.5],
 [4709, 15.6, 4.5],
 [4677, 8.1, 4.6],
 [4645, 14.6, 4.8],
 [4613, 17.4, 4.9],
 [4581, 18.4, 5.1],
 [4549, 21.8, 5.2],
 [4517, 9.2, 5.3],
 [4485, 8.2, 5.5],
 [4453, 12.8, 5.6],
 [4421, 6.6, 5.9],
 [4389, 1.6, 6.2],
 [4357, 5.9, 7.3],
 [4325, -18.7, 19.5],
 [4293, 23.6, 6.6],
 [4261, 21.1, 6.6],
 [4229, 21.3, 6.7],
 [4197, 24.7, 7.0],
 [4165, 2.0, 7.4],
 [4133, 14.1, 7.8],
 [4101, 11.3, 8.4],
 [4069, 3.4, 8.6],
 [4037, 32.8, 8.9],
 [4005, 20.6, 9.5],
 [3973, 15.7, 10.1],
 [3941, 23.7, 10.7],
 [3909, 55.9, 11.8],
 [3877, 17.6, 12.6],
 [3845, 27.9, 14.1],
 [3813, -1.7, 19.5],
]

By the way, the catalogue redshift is 1.517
